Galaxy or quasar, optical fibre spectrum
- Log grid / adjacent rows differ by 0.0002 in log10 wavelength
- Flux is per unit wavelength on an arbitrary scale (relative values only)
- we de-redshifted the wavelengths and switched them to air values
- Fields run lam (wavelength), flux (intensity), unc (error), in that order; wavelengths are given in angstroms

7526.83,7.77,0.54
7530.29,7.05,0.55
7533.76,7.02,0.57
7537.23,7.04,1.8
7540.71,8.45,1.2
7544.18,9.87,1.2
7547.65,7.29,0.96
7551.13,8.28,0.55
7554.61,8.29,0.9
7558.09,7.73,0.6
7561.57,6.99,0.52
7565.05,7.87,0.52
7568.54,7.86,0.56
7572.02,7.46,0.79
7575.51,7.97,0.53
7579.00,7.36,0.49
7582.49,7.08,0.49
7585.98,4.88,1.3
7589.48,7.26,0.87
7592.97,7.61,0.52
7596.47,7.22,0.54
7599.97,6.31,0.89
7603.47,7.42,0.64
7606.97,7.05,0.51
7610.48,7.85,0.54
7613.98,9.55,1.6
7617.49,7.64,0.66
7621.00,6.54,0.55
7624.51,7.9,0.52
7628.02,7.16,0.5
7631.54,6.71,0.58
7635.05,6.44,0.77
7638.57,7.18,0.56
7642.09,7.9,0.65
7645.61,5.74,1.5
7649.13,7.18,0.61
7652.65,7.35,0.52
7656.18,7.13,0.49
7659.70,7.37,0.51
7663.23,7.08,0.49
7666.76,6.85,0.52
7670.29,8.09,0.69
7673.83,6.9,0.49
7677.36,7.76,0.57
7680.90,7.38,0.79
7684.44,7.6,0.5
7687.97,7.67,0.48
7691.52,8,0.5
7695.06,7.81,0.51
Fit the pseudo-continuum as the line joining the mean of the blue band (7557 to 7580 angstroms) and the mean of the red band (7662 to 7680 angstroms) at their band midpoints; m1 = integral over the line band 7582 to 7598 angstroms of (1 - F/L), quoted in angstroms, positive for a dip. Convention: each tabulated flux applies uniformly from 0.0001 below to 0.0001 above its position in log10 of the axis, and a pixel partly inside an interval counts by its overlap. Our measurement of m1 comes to 1.6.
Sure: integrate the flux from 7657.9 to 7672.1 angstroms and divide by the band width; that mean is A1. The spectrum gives 7.35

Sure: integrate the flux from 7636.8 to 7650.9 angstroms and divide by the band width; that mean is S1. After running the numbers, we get 7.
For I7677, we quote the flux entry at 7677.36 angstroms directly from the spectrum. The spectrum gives 7.76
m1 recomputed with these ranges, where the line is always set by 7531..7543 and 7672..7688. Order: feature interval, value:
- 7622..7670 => 2.4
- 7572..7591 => 1.5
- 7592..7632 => 0.4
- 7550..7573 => -0.7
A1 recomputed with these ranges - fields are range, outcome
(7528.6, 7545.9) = 7.88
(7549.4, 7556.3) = 8.28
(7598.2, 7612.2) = 7.15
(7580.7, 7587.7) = 6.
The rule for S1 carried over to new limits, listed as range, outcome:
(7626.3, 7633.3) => 6.93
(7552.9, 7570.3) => 7.75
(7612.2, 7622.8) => 7.91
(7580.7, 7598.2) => 6.81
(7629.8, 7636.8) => 6.58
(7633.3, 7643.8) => 7.17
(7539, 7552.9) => 8.47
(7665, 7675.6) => 7.28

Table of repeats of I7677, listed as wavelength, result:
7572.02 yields 7.46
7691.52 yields 8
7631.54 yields 6.71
